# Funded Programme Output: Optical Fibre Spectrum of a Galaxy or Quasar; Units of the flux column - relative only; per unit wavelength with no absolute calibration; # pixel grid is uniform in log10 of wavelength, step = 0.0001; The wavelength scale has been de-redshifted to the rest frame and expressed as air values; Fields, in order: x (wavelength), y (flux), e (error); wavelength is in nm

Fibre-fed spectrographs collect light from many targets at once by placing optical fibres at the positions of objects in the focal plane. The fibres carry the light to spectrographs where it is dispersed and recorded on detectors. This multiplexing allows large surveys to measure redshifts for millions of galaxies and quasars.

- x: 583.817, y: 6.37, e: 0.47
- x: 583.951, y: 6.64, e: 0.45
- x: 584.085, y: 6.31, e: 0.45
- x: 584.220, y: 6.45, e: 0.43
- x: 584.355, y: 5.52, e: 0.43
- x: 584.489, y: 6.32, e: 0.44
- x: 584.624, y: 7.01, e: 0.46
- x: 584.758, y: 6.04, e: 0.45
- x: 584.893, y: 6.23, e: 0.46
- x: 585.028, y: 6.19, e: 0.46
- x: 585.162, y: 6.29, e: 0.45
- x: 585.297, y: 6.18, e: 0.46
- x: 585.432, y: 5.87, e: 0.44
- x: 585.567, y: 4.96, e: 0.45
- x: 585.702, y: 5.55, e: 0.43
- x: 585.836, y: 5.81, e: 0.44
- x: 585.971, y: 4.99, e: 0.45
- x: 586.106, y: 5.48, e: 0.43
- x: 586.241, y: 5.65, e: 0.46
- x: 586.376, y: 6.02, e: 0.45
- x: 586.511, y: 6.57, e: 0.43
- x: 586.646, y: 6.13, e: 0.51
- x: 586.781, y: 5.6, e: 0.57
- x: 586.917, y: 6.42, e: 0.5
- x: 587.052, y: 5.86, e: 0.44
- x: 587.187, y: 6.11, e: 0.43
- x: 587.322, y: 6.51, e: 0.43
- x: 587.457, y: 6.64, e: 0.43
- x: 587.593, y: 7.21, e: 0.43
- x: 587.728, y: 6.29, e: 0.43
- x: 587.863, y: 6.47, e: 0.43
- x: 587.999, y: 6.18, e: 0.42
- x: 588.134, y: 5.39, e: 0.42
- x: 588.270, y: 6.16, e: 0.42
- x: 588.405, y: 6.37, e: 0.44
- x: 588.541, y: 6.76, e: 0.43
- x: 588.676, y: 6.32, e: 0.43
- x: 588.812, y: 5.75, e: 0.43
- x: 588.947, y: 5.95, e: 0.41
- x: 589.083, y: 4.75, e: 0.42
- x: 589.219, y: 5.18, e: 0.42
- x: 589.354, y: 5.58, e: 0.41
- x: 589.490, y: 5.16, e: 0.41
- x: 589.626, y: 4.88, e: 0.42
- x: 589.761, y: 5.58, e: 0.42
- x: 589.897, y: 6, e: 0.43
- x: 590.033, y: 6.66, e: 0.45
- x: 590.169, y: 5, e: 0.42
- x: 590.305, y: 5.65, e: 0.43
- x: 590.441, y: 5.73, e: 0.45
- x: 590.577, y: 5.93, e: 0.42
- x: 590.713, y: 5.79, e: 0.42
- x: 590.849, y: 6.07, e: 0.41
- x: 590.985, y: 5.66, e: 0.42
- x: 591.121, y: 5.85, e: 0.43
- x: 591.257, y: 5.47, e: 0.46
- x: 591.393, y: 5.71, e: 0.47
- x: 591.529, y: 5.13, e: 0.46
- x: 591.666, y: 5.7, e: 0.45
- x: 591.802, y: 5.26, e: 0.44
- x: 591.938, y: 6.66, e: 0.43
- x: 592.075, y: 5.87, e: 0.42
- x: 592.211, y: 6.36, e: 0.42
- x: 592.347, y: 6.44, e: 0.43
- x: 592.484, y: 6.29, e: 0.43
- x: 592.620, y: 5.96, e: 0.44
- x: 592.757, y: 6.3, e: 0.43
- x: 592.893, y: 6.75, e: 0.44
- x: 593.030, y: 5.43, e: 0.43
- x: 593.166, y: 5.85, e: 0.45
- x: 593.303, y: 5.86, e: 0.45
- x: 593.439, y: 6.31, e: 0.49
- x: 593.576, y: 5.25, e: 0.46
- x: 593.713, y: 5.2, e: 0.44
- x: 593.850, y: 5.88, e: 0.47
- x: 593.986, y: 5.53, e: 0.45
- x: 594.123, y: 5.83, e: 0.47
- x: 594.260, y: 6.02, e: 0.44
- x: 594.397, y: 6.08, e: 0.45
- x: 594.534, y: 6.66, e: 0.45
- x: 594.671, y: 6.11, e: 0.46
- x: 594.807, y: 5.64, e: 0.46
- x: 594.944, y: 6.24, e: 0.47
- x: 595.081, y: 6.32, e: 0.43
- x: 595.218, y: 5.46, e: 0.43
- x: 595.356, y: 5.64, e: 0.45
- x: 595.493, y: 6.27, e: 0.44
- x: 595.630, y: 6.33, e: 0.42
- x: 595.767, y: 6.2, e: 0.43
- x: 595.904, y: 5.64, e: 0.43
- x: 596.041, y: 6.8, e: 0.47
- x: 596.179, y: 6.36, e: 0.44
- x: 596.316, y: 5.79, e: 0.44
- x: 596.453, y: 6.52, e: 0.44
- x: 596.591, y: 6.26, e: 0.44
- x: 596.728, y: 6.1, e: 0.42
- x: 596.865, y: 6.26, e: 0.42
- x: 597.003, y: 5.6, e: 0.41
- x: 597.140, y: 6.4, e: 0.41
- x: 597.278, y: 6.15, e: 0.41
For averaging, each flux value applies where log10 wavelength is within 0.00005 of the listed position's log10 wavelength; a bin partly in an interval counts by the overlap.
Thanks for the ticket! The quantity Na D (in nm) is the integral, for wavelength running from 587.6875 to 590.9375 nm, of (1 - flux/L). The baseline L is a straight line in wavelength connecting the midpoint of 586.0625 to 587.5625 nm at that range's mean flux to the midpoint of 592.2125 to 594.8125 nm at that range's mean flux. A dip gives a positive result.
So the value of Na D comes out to 0.14 nm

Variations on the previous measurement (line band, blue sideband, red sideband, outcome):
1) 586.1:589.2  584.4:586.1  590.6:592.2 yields -0.13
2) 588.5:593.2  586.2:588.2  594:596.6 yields 0.27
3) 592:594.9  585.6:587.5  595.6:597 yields 0.06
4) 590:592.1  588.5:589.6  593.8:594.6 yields 0.01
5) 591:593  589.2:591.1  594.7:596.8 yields -0.05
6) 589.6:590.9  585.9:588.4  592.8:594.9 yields 0.06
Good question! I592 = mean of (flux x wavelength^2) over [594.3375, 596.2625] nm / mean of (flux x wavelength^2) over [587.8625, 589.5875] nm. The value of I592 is 1.08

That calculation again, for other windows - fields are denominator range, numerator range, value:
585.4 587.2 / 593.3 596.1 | 1.06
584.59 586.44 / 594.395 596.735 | 1.08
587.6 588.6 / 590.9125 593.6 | 0.95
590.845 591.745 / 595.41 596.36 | 1.12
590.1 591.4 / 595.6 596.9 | 1.12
